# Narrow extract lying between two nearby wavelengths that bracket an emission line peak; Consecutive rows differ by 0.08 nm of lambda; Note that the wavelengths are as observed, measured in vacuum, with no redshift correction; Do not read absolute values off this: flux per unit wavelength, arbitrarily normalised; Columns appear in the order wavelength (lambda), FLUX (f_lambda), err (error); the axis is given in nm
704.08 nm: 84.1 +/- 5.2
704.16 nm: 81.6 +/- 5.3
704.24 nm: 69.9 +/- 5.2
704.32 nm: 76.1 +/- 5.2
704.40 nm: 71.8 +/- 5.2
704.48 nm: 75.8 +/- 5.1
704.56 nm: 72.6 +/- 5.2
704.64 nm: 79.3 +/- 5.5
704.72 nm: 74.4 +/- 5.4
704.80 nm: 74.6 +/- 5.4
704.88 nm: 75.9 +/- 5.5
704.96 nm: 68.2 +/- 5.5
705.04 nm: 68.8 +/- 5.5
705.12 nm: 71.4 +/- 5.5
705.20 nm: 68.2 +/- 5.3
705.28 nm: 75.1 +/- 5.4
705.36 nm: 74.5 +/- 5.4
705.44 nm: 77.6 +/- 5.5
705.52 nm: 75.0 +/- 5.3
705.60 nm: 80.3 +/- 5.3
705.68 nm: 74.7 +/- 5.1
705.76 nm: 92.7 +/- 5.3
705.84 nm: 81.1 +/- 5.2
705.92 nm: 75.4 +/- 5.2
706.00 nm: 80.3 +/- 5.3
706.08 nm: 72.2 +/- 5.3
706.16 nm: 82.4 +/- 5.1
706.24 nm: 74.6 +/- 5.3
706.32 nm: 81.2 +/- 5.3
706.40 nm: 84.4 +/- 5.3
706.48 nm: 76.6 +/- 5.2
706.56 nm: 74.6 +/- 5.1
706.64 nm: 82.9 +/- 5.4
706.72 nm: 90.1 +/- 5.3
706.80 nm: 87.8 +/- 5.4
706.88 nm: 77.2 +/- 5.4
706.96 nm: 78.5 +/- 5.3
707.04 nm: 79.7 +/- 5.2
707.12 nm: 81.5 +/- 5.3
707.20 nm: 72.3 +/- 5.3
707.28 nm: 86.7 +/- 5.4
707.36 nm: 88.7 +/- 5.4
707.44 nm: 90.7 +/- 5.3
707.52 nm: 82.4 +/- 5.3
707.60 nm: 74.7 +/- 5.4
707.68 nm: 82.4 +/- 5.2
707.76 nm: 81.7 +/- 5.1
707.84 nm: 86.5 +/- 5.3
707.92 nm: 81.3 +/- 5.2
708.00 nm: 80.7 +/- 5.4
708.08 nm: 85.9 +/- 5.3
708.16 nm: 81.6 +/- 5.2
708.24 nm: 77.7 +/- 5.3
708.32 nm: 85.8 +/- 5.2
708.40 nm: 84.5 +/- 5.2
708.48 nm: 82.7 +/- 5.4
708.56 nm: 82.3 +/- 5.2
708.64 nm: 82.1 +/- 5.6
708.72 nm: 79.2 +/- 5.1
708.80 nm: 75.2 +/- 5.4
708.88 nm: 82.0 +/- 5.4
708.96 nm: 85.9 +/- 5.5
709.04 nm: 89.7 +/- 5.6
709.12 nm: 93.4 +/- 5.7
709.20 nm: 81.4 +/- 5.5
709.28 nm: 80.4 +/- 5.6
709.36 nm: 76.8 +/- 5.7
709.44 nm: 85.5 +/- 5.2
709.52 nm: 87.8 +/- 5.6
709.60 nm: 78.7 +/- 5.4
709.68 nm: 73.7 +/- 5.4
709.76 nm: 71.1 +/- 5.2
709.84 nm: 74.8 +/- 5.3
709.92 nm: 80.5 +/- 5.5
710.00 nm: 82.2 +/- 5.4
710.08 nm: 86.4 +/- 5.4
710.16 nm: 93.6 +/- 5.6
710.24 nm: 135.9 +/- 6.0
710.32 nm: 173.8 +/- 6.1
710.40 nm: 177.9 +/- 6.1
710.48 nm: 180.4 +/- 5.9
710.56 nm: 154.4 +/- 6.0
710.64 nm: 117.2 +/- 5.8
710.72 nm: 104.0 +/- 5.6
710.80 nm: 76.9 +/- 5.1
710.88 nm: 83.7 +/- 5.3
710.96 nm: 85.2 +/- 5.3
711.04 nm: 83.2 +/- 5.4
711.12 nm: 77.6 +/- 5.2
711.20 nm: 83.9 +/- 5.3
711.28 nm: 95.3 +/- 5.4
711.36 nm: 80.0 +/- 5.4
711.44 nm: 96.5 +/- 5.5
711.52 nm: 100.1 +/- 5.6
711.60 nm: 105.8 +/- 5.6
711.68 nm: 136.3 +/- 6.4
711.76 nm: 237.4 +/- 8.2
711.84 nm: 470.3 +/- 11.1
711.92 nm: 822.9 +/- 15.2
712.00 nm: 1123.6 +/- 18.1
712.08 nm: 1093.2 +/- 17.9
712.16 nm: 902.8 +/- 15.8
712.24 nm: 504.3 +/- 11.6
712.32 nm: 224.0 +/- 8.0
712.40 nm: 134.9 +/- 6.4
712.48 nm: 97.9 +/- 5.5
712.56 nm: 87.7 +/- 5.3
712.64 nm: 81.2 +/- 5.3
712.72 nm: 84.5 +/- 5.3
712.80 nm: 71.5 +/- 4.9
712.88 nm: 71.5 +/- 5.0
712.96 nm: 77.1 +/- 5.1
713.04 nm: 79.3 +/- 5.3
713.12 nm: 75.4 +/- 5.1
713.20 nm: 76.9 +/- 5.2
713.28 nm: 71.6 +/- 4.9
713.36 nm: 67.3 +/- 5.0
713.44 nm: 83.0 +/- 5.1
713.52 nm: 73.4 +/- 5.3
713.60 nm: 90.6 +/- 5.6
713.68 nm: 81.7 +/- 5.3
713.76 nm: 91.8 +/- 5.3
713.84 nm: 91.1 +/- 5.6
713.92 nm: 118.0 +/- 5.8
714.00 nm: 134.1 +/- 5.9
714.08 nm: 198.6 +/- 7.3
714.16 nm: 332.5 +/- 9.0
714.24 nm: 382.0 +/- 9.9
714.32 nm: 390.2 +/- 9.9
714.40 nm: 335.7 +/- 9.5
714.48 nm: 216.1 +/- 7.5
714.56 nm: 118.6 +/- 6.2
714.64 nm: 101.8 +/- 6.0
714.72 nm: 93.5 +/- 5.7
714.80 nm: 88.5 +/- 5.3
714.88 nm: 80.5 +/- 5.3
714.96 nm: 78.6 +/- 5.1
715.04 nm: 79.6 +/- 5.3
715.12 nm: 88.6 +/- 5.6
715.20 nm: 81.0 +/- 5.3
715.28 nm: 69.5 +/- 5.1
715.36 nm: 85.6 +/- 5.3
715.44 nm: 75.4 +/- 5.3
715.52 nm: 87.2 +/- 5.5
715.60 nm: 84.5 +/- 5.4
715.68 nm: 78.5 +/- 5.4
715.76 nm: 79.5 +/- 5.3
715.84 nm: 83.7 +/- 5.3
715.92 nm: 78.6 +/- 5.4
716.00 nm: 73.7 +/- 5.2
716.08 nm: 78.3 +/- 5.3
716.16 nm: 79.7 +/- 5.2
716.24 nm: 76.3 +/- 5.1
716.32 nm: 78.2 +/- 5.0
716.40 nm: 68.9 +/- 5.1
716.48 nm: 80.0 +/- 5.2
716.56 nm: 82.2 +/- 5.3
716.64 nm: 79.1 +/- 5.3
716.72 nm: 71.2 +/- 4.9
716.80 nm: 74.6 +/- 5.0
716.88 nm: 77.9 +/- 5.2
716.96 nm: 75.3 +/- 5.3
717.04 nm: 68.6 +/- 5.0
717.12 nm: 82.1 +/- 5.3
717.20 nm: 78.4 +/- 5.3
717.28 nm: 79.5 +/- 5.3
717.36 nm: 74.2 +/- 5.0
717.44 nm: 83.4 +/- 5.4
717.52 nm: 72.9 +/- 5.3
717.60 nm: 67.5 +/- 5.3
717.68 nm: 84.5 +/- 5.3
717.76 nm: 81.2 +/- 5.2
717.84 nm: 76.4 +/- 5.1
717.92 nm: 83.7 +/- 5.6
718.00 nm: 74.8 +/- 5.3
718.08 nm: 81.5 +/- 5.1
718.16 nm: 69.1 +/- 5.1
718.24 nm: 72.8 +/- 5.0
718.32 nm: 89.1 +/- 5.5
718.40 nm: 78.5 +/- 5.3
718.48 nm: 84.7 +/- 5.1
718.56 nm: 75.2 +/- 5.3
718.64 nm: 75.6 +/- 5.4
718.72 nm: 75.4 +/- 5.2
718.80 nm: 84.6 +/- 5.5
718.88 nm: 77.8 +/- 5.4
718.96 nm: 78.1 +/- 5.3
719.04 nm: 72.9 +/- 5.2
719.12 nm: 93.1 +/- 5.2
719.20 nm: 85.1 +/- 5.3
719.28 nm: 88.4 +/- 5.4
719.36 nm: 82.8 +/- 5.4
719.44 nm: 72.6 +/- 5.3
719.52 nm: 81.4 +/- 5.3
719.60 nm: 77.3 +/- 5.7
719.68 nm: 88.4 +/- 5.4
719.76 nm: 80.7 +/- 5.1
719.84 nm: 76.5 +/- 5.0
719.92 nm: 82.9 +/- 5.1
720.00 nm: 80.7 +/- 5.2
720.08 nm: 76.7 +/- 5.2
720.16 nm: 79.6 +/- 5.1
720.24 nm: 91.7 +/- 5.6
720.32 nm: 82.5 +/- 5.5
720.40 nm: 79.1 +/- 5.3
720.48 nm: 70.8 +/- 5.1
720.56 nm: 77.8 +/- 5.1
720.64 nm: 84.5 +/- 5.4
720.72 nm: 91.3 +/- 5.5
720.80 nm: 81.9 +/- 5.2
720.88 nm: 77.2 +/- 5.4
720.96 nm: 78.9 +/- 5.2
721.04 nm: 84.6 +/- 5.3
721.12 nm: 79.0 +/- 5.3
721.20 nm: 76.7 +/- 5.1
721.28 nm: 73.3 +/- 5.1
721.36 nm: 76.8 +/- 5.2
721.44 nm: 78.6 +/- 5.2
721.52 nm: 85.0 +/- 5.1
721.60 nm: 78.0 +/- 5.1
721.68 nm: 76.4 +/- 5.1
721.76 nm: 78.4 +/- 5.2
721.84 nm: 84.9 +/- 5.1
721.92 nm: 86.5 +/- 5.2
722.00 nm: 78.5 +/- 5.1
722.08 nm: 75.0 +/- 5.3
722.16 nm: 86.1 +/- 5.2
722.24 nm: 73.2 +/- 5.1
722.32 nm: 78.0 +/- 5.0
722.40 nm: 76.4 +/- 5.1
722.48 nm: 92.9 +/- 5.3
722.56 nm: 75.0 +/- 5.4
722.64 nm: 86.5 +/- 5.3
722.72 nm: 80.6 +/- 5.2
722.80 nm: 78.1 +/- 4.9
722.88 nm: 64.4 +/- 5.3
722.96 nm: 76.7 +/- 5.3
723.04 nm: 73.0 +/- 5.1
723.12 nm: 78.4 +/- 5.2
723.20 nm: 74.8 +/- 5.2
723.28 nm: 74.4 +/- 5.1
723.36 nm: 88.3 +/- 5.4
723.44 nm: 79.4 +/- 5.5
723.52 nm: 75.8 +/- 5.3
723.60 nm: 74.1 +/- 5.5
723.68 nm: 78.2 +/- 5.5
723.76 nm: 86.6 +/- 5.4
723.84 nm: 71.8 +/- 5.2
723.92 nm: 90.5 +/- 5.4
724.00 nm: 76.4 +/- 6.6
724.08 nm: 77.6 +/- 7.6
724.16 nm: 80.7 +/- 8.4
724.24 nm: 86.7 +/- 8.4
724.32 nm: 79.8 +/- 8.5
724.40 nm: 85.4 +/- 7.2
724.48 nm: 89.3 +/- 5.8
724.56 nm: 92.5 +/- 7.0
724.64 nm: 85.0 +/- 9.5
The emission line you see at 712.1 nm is H-alpha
